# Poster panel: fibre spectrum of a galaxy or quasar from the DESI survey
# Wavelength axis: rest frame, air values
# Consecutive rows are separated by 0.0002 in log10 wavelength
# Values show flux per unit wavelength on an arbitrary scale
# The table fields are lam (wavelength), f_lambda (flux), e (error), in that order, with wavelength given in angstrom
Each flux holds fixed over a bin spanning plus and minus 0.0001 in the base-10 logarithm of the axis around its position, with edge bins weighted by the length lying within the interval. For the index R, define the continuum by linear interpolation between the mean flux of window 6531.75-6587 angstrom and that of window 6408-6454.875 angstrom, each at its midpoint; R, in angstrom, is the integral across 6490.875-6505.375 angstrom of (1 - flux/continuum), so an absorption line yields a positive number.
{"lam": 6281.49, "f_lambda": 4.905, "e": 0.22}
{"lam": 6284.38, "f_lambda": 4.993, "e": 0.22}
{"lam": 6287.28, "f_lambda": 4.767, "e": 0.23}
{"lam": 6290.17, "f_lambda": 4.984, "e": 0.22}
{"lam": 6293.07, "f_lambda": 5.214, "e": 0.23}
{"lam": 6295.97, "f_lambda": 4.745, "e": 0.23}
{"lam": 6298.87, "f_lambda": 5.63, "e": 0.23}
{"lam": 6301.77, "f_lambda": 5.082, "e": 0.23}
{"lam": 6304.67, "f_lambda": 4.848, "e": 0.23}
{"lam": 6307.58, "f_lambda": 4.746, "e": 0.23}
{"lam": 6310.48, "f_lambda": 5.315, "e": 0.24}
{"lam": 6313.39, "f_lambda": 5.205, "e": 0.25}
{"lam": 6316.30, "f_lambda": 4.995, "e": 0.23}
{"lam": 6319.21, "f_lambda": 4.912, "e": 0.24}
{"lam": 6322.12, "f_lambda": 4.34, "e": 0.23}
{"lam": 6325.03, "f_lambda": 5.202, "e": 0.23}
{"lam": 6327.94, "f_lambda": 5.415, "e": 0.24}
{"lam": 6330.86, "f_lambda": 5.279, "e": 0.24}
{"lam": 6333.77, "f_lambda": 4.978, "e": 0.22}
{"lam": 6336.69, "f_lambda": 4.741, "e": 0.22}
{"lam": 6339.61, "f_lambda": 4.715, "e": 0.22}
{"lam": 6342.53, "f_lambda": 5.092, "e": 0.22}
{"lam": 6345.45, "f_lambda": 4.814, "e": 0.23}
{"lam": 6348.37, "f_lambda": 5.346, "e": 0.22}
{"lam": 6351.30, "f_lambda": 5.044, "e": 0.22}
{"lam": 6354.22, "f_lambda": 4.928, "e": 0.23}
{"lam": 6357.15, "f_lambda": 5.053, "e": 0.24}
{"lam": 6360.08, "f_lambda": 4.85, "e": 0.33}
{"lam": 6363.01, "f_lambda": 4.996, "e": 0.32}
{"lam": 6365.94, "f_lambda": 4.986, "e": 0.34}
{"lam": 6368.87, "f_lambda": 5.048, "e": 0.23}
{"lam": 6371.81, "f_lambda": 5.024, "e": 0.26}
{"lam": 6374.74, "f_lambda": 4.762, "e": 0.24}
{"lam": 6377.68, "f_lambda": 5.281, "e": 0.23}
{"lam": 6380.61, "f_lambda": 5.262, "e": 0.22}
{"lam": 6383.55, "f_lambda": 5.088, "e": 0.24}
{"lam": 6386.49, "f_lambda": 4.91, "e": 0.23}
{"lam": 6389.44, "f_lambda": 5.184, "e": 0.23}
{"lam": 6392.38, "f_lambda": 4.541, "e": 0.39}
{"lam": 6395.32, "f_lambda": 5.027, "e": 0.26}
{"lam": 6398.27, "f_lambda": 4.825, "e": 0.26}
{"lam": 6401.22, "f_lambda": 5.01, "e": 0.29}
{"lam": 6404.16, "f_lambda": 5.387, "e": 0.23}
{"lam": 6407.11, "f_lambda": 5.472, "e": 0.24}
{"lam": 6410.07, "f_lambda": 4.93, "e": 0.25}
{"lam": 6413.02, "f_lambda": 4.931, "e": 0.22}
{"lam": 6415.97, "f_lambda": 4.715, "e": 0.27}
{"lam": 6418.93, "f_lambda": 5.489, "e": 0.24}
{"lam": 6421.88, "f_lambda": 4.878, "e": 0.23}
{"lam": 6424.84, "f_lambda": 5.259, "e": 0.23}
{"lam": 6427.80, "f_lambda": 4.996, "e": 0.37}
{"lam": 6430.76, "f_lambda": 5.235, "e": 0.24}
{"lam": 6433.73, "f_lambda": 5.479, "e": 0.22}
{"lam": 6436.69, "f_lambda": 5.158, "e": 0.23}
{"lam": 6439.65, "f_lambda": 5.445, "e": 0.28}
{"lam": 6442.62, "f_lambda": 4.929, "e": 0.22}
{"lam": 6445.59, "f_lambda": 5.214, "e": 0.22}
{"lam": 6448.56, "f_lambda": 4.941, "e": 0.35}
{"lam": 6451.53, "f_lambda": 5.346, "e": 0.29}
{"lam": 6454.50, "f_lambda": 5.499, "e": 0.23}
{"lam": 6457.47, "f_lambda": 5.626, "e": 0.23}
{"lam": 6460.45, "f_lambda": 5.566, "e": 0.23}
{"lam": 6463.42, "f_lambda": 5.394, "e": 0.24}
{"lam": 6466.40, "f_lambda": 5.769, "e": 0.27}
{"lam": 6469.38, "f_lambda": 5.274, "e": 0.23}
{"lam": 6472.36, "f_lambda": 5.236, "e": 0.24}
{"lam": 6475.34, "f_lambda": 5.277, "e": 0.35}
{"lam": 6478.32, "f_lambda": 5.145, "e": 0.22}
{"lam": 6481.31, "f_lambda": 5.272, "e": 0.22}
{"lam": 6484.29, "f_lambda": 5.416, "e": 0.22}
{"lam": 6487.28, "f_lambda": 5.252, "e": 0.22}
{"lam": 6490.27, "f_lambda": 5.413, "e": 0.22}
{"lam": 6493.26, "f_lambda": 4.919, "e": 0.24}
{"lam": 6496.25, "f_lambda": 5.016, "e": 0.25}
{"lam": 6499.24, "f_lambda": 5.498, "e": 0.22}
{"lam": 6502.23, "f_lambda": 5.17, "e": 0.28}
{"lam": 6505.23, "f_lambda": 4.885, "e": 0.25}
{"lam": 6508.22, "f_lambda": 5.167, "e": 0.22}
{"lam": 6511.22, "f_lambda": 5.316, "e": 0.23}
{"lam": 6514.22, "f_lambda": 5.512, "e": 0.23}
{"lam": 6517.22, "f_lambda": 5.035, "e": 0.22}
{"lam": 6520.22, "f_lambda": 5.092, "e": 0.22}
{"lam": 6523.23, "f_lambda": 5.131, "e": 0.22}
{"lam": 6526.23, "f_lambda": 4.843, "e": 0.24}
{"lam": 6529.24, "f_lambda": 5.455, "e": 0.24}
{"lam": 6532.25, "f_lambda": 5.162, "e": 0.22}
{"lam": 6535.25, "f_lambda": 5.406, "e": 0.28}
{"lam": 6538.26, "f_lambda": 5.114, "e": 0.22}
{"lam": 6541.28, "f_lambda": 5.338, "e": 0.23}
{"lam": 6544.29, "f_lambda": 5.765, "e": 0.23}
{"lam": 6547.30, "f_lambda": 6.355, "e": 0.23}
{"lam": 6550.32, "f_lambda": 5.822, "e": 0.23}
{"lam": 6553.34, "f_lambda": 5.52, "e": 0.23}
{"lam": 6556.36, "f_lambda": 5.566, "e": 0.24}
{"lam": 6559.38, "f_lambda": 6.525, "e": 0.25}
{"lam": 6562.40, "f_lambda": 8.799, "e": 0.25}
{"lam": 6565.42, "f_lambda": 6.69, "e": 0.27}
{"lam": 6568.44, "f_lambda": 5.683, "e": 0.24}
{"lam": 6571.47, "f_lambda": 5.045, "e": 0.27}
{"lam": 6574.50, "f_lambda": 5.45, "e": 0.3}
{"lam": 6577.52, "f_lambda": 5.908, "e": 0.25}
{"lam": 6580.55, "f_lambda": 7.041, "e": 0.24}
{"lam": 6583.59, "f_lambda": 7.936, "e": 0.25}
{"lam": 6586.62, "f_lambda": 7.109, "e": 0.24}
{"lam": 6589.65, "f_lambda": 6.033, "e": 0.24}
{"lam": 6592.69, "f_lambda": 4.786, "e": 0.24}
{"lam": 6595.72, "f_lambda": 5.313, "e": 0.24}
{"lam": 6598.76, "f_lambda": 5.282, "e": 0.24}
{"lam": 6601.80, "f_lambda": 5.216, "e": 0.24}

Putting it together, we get 1.3 angstrom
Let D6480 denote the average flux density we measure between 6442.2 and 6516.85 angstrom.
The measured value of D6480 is 5.28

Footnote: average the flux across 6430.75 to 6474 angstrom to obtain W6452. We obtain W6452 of 5.34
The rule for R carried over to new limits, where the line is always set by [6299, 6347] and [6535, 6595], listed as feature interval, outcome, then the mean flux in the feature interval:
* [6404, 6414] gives 0.4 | 5.16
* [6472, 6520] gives 4.7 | 5.22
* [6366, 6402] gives 1.9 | 5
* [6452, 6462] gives 0.1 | 5.54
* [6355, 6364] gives 0.4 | 4.96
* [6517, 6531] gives 1.9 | 5.12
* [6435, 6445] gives 0.6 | 5.19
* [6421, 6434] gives 0.8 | 5.15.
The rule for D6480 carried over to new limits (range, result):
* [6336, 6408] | 5.02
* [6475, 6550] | 5.29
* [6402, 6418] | 5.1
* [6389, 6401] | 4.88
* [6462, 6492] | 5.34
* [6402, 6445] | 5.16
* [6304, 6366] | 4.99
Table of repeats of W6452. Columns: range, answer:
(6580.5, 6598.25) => 6.25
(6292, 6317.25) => 5.09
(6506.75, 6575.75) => 5.64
